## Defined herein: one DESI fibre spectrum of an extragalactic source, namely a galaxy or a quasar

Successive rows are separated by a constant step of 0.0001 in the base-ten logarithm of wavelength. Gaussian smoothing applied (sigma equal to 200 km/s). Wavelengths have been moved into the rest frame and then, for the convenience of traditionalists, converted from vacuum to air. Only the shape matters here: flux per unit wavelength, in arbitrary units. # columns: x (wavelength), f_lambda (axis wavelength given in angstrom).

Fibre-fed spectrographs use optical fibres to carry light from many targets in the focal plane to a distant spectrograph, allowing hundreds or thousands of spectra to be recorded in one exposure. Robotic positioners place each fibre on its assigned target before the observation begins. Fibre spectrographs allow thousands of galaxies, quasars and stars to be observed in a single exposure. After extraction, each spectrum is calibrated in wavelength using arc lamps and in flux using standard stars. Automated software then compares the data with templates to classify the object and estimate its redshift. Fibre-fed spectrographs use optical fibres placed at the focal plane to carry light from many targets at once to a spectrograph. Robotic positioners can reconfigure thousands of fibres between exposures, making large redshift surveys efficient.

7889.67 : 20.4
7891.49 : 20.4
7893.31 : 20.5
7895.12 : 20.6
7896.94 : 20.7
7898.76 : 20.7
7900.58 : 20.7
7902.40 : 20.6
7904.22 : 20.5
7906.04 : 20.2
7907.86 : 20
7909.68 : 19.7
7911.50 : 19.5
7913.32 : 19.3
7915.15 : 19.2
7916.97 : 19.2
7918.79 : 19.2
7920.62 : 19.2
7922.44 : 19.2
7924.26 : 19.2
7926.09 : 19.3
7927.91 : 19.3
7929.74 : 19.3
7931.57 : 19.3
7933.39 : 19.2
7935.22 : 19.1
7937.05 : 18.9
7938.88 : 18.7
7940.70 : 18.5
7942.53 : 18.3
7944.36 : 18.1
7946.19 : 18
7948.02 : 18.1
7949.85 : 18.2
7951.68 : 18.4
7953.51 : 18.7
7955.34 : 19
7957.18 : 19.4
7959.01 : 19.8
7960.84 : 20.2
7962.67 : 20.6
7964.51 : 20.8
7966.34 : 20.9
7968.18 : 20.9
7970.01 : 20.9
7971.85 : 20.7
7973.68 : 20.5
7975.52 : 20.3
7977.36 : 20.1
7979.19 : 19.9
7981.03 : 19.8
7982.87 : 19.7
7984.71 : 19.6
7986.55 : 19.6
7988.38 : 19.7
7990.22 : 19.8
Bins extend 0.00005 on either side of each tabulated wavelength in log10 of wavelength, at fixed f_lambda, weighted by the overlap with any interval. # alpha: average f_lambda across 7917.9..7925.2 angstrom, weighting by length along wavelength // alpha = 19.2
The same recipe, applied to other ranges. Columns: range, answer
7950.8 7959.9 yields 19.1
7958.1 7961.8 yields 20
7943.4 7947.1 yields 18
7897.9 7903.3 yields 20.7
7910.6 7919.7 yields 19.3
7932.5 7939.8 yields 19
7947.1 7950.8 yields 18.2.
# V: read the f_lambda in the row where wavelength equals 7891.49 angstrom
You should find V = 20.4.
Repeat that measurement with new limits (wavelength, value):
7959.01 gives 19.8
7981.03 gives 19.8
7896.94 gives 20.7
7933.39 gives 19.2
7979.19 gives 19.9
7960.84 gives 20.2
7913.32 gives 19.3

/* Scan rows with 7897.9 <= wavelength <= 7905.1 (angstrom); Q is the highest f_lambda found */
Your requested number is 20.7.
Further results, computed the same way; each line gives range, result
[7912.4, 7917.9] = 19.3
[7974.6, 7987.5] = 20.3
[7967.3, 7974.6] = 20.9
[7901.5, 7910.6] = 20.6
